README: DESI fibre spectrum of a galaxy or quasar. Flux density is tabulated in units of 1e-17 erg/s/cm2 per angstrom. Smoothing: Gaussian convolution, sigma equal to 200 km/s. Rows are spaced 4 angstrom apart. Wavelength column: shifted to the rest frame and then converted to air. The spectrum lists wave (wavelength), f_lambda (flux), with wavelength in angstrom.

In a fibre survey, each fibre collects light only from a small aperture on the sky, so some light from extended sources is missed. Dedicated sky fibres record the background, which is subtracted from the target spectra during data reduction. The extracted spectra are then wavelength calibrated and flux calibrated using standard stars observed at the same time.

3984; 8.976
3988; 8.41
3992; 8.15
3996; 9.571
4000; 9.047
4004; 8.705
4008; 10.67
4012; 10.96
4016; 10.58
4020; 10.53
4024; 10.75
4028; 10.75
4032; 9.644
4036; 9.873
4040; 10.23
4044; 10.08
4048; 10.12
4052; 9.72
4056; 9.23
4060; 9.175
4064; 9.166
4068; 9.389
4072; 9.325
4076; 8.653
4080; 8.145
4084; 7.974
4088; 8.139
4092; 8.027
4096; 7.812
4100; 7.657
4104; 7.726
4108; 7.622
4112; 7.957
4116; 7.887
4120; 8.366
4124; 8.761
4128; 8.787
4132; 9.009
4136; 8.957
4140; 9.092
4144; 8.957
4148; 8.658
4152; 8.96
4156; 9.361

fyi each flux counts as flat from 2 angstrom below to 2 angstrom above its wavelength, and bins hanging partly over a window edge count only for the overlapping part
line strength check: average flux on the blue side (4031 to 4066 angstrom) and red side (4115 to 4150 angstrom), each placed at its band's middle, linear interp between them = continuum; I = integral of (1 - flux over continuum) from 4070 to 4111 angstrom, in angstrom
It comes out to 5.0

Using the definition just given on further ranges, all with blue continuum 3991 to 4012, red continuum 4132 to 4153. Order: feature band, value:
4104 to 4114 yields 1.41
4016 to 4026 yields -1.34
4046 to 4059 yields -0.55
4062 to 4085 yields 0.94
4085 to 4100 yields 1.92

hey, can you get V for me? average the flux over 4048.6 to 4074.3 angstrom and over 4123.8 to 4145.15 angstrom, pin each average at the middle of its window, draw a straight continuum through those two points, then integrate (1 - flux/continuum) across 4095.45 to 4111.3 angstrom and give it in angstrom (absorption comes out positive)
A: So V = 2.4 angstrom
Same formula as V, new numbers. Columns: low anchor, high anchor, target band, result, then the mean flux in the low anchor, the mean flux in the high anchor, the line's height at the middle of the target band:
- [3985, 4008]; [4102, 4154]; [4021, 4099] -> -4.6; 8.95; 8.52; 8.74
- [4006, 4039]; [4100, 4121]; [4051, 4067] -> 0.1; 10.5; 7.87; 9.39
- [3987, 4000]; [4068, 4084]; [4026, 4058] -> -4.5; 8.79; 8.7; 8.74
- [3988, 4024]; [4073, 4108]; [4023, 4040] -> -1.8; 9.75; 8.03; 9.23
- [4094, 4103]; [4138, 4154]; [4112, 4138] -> -0.6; 7.73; 8.92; 8.39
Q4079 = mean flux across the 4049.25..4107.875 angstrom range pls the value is 8.57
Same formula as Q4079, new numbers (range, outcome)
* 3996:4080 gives 9.78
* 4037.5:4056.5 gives 9.93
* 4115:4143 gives 8.73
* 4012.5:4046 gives 10.3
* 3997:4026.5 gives 10.2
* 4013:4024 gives 10.6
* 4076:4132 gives 8.12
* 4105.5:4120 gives 7.89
